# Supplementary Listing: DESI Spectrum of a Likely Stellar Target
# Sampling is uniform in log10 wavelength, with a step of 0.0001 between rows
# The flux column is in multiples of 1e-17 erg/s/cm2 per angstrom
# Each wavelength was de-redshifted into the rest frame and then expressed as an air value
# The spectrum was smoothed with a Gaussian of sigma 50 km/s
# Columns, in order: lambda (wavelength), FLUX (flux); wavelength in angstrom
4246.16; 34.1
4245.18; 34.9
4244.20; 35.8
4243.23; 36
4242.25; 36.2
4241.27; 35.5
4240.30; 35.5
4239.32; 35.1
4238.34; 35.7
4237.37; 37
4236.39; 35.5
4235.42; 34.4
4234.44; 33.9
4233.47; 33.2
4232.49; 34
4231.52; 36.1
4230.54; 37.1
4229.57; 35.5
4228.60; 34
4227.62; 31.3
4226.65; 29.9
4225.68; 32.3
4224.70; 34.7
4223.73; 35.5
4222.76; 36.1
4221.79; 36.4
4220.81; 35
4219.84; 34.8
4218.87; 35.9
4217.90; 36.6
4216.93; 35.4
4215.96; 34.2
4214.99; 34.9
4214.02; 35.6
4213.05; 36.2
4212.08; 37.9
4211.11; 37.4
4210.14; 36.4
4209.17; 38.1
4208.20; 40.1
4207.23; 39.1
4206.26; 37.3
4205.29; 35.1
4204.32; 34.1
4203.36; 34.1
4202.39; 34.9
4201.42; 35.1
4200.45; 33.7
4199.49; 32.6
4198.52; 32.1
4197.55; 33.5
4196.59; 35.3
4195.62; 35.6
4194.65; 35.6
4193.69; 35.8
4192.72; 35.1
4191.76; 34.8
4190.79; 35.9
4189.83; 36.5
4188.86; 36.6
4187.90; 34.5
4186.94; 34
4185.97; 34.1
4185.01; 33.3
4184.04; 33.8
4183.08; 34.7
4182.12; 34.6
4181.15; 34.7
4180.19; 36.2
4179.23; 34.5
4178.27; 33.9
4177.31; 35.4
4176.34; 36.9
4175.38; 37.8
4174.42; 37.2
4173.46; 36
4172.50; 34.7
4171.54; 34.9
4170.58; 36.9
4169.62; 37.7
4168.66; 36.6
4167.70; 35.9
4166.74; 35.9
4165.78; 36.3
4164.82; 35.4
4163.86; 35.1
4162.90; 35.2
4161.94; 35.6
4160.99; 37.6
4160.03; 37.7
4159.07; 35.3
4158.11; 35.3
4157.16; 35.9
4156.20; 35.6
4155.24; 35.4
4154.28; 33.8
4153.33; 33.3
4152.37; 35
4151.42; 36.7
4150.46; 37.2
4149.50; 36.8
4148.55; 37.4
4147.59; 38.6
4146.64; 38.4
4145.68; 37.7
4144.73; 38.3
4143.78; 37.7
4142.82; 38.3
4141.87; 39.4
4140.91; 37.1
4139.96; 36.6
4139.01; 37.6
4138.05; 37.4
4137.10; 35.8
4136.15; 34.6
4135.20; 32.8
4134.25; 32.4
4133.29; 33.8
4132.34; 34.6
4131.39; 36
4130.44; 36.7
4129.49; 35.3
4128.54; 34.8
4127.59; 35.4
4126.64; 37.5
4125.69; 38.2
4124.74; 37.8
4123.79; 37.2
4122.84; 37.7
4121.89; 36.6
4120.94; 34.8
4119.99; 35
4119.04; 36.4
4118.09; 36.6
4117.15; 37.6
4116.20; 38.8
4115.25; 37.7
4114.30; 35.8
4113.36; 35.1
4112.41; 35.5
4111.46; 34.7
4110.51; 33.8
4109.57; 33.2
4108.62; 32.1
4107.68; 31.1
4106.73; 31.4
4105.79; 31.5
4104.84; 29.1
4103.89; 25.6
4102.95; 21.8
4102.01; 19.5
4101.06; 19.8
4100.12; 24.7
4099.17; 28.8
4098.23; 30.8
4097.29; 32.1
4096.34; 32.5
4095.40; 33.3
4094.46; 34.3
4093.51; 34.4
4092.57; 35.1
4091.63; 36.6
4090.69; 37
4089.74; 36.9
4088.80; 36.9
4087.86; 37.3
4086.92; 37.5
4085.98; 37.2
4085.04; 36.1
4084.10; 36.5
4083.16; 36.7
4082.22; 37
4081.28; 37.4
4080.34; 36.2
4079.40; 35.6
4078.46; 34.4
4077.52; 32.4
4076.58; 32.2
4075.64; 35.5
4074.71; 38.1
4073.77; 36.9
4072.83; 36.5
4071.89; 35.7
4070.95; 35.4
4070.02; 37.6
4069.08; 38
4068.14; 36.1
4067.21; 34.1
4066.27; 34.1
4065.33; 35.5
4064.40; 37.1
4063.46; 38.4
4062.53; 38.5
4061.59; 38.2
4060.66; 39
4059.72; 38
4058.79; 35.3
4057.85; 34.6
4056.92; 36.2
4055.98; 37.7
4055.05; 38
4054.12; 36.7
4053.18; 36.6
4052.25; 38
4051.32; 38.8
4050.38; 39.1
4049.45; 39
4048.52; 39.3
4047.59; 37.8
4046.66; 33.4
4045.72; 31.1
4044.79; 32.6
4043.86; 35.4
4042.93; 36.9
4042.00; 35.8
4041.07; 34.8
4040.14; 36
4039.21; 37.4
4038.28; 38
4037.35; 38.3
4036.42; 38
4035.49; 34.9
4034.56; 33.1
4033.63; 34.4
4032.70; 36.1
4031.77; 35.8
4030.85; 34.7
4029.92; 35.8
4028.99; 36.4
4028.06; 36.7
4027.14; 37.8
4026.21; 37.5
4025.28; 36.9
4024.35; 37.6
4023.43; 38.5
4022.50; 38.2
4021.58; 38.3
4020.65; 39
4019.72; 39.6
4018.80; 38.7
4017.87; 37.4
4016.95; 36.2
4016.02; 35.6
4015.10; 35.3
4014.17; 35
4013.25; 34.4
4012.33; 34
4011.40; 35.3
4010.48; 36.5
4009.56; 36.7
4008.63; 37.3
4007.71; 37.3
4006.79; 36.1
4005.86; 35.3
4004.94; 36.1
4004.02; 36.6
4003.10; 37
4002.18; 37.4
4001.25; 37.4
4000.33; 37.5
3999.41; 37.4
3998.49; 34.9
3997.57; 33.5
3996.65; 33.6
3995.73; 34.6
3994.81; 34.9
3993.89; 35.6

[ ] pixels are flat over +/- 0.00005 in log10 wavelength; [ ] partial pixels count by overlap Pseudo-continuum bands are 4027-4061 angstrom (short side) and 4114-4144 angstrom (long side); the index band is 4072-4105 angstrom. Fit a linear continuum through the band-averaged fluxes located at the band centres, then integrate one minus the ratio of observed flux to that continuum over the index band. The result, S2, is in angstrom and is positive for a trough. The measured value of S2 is 2.8 angstrom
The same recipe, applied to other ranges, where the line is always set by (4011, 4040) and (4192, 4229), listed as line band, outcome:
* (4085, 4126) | 2.8 angstrom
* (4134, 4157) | -0.5 angstrom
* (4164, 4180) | -0.2 angstrom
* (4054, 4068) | -0.2 angstrom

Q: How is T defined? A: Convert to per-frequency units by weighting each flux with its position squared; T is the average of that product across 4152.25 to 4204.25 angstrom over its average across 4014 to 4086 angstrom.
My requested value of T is 1.03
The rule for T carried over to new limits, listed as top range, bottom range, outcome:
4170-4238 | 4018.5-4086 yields 1.04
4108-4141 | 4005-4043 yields 1.03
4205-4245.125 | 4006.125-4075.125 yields 1.06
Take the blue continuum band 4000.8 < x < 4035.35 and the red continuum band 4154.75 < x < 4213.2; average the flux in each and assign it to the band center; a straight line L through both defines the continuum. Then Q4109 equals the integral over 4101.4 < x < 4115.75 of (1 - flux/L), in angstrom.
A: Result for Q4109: 1.96 angstrom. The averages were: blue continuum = 36.5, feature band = 31.1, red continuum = 35.6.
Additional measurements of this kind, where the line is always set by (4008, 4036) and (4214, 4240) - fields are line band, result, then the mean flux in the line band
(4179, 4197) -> 0.0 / 35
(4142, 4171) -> -0.9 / 36.5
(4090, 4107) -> 2.8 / 30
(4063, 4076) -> -0.1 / 36.4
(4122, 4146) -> -0.6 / 36.4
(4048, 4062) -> -0.6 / 37.6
